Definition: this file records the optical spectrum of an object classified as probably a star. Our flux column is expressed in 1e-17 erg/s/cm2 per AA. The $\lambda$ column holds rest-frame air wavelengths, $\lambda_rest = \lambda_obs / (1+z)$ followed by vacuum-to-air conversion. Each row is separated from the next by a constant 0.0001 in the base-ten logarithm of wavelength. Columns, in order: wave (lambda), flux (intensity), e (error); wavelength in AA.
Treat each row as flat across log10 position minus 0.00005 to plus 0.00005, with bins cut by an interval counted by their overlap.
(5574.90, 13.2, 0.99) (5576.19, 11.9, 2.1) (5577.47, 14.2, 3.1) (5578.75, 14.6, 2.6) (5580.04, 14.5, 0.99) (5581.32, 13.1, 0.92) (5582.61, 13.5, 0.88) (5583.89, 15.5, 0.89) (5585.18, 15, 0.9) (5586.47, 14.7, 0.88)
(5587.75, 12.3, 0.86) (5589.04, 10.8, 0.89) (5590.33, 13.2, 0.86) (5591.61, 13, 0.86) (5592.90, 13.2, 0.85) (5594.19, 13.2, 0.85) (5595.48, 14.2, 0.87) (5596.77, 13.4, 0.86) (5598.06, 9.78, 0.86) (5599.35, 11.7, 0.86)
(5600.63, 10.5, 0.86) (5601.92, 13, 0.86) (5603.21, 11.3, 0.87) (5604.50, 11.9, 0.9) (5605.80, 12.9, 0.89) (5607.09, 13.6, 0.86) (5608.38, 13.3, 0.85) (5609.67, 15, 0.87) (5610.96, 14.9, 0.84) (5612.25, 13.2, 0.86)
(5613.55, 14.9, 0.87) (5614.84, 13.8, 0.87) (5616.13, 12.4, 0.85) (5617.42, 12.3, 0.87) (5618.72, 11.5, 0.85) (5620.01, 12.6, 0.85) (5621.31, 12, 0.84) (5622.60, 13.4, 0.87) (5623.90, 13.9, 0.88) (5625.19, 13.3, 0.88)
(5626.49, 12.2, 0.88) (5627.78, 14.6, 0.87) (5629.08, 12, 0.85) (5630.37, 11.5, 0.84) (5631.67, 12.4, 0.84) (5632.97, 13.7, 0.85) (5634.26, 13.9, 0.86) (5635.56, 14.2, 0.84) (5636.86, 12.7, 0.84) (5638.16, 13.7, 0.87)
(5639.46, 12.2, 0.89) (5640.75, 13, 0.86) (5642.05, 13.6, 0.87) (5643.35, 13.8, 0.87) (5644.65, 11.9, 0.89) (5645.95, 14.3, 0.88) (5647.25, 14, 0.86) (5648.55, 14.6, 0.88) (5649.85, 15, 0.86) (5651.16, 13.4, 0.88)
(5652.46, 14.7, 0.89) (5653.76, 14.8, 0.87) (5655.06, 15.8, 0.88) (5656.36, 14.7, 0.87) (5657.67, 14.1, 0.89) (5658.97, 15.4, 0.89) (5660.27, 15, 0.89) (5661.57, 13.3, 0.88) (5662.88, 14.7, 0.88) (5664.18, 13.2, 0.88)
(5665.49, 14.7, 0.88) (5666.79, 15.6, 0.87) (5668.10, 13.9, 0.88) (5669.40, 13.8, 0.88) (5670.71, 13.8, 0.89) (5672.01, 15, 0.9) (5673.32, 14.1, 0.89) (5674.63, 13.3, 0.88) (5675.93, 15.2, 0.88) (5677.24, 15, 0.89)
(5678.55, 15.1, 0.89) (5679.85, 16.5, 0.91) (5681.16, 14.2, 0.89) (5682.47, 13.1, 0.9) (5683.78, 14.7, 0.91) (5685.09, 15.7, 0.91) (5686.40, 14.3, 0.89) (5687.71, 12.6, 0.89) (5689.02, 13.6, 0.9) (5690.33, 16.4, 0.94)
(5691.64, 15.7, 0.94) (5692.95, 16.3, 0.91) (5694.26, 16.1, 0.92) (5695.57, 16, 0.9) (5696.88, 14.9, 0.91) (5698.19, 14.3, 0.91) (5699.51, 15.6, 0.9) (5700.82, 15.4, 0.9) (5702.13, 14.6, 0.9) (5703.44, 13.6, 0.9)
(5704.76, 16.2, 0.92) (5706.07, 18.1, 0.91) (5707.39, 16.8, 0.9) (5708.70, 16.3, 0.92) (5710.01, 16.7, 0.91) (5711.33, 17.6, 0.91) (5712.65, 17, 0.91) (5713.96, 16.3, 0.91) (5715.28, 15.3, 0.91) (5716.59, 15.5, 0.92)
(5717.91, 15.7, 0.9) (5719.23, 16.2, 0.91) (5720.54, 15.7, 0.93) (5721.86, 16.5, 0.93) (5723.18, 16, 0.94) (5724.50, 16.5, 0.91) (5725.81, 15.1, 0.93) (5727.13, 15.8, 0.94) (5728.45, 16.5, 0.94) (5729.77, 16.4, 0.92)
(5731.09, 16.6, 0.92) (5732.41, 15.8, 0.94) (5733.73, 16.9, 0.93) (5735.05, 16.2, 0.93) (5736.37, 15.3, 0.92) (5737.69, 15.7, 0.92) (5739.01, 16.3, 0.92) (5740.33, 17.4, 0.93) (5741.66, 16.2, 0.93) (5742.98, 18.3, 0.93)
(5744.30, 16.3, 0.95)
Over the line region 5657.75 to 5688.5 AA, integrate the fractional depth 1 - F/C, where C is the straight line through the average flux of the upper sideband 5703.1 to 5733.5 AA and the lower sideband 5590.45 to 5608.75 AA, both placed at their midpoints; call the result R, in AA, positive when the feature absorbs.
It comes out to 0.76 AA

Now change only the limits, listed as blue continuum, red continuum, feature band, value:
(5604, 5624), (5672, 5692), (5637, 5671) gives -0.1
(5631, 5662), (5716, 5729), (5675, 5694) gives 0.1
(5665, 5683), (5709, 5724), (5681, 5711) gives 0.2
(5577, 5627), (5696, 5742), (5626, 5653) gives 1.3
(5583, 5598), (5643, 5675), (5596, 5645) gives 3.1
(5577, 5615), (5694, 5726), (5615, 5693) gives 3.8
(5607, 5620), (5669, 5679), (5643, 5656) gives -0.2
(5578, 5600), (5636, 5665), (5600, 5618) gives 0.6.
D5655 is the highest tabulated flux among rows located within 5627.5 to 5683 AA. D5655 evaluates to 16.5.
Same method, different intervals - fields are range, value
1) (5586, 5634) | 15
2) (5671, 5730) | 18.1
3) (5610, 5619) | 14.9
